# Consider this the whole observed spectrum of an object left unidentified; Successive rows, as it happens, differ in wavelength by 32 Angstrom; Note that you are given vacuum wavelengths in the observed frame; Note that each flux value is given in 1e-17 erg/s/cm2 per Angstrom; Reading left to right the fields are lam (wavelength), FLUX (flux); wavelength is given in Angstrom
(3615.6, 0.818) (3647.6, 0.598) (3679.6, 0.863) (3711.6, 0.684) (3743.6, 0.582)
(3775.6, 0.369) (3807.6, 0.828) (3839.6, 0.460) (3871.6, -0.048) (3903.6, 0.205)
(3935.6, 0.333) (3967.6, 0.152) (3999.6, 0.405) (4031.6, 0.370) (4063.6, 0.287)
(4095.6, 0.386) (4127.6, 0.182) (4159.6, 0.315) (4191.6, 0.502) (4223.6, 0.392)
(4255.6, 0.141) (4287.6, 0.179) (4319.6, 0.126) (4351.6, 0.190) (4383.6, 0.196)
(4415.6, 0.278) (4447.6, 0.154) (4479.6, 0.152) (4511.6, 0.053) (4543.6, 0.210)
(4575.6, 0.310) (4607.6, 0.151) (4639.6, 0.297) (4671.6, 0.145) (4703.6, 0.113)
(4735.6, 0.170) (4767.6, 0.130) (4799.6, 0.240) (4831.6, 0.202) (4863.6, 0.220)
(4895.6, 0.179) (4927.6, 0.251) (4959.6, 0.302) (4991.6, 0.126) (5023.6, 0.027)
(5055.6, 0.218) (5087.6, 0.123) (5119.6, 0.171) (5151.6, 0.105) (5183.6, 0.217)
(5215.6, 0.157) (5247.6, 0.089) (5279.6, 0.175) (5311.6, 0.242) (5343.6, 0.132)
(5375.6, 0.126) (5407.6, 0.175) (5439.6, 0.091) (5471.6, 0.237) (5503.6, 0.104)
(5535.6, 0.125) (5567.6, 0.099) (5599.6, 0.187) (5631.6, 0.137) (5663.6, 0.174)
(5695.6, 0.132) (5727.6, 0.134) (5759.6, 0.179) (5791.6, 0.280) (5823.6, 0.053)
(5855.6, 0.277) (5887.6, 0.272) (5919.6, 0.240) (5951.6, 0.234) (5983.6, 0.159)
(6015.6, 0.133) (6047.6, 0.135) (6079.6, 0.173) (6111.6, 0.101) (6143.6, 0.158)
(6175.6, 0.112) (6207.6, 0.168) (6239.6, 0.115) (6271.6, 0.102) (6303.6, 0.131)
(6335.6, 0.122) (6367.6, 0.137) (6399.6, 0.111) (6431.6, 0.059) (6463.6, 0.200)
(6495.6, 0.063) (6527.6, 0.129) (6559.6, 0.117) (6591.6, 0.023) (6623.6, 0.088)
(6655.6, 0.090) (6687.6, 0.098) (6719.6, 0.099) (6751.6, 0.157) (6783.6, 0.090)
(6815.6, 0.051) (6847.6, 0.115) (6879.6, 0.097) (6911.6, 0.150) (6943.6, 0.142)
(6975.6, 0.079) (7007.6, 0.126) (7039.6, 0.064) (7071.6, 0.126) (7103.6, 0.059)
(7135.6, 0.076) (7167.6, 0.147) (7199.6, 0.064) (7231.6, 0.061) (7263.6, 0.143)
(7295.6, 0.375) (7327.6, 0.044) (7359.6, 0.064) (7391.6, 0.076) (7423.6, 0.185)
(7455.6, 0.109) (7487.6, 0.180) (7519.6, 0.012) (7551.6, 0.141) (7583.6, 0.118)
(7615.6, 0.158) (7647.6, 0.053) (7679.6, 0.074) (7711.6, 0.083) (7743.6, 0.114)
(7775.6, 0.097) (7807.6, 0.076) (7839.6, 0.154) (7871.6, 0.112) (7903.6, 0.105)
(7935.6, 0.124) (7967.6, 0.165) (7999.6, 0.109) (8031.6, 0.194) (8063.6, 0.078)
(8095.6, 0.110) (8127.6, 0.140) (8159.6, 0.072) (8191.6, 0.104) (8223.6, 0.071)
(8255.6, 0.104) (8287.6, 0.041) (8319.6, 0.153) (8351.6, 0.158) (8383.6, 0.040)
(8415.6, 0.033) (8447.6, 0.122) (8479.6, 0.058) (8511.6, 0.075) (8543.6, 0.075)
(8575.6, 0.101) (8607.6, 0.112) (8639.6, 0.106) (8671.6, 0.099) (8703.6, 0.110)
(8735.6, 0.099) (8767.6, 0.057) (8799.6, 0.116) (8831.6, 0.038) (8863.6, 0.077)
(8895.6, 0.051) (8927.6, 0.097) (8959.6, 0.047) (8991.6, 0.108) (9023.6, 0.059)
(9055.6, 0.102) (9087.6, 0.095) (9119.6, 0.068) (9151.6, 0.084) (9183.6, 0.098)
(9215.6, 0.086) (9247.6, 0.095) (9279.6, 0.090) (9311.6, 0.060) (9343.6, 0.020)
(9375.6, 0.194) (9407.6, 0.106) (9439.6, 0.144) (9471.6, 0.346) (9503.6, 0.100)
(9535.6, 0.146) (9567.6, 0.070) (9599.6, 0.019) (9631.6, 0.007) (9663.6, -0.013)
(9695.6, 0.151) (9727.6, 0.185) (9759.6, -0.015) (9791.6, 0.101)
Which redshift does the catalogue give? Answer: 0.959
